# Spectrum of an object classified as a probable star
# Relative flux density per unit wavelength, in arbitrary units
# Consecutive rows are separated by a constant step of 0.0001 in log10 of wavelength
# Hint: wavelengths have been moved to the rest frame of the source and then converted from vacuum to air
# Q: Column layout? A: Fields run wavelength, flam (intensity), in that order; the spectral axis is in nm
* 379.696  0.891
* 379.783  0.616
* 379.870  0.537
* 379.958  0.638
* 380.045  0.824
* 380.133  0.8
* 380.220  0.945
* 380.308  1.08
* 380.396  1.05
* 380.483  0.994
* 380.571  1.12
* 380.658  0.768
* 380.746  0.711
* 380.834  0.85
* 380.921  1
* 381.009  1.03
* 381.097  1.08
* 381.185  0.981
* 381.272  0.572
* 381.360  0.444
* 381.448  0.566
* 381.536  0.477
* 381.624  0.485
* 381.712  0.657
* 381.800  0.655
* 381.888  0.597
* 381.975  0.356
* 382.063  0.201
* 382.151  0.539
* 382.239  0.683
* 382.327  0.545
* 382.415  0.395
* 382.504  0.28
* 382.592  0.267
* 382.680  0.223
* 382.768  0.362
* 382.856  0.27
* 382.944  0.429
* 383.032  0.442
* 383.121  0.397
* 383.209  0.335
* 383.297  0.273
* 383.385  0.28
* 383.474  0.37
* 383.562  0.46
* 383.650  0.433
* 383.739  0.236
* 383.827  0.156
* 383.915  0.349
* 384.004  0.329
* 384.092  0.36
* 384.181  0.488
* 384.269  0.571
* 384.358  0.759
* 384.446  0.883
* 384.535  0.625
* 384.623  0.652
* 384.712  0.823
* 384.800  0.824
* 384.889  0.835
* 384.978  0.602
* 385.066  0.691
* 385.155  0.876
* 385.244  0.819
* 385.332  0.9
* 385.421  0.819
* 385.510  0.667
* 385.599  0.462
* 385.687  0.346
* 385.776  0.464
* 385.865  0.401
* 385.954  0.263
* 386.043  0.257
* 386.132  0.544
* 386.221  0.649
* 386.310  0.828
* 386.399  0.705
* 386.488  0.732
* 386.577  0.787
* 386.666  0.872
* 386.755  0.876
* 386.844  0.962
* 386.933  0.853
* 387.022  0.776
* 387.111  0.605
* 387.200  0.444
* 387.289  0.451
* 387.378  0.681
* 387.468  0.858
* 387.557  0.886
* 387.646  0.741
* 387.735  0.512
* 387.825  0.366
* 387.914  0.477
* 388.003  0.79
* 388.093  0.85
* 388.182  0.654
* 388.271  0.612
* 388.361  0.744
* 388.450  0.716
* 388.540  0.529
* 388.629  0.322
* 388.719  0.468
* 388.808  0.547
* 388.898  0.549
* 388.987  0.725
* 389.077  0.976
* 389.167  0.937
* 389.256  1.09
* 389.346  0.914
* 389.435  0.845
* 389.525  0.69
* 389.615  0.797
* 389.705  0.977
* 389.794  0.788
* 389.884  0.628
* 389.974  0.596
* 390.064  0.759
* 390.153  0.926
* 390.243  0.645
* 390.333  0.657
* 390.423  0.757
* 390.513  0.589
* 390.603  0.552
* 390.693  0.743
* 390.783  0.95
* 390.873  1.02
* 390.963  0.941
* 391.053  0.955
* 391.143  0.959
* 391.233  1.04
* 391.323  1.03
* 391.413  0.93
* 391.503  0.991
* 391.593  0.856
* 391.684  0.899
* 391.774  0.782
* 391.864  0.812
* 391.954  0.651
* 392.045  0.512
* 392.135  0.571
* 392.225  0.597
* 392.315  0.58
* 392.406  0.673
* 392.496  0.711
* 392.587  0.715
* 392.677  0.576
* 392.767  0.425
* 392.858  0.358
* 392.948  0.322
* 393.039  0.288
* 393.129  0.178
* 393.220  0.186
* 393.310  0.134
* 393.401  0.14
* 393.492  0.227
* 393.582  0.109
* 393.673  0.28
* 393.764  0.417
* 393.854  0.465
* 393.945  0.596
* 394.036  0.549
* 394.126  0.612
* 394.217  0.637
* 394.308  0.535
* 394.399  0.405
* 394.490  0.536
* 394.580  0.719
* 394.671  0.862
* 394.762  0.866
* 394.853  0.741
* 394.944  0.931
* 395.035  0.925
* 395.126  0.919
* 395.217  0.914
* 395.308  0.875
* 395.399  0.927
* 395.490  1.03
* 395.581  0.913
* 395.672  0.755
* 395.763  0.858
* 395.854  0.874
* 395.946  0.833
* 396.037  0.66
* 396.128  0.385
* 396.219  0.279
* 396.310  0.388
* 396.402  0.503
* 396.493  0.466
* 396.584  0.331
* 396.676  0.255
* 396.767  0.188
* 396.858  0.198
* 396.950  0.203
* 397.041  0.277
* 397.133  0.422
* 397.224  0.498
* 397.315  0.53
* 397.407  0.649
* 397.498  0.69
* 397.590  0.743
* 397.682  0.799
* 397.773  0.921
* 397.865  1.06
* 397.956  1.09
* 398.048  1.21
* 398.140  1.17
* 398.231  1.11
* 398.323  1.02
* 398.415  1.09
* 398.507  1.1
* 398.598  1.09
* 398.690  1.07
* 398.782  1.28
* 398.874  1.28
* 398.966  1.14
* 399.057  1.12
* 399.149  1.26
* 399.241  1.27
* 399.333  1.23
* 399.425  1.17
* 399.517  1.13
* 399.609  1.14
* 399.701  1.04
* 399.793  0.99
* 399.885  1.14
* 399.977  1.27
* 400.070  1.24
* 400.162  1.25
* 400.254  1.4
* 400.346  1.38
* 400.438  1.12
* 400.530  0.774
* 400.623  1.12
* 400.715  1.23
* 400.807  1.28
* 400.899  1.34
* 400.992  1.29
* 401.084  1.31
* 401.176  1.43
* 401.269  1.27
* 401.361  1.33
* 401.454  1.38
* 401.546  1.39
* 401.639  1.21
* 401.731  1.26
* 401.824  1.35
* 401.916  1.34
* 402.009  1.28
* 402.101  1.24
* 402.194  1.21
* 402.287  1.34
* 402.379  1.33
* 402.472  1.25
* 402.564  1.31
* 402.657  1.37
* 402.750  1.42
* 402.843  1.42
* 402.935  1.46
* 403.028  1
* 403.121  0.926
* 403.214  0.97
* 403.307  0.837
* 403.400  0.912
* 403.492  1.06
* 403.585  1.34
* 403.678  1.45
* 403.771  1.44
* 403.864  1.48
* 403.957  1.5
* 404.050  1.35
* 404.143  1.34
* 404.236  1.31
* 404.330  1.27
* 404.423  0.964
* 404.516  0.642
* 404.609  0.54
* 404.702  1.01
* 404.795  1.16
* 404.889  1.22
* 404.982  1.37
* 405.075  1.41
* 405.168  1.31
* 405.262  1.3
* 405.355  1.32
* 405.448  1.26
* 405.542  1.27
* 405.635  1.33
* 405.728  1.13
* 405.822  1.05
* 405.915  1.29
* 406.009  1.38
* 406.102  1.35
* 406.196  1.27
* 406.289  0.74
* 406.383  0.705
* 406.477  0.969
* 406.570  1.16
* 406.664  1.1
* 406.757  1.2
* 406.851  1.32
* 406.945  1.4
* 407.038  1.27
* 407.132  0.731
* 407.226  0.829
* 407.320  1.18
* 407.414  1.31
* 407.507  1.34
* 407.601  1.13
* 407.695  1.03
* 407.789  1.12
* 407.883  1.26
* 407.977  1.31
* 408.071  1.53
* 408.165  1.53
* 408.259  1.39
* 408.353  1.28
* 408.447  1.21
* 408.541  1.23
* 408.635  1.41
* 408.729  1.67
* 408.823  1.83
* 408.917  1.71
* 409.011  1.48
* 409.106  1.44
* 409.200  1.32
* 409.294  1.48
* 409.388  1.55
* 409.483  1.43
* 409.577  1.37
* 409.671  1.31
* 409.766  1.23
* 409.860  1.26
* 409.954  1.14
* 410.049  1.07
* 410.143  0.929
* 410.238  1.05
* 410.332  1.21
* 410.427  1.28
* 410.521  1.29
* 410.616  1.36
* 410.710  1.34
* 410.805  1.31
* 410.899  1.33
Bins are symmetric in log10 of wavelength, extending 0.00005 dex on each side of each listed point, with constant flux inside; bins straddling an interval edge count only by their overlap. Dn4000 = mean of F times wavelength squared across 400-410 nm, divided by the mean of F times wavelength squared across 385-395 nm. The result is 2.05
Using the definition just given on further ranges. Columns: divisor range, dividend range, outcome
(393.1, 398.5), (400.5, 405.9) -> 2.01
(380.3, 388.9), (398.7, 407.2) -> 2.19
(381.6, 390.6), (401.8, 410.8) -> 2.27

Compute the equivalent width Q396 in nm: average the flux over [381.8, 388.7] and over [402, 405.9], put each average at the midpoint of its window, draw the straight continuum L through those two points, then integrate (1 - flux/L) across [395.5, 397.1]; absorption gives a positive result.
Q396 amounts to 0.75 nm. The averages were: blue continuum 0.565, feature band 0.503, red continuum 1.22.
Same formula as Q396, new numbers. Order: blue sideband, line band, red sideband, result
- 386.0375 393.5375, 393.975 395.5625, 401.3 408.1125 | 0.179 nm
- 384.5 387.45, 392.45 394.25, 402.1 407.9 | 0.984 nm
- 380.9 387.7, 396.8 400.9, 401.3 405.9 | 0.279 nm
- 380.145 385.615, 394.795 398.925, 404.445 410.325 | 0.853 nm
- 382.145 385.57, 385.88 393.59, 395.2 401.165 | 0.037 nm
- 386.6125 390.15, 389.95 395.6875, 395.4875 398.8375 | 0.430 nm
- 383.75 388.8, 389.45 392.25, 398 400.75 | 0.067 nm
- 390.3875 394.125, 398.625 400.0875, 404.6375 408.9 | -0.406 nm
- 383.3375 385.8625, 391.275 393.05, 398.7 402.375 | 0.421 nm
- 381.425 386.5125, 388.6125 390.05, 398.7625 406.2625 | -0.055 nm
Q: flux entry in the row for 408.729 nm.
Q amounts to 1.67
